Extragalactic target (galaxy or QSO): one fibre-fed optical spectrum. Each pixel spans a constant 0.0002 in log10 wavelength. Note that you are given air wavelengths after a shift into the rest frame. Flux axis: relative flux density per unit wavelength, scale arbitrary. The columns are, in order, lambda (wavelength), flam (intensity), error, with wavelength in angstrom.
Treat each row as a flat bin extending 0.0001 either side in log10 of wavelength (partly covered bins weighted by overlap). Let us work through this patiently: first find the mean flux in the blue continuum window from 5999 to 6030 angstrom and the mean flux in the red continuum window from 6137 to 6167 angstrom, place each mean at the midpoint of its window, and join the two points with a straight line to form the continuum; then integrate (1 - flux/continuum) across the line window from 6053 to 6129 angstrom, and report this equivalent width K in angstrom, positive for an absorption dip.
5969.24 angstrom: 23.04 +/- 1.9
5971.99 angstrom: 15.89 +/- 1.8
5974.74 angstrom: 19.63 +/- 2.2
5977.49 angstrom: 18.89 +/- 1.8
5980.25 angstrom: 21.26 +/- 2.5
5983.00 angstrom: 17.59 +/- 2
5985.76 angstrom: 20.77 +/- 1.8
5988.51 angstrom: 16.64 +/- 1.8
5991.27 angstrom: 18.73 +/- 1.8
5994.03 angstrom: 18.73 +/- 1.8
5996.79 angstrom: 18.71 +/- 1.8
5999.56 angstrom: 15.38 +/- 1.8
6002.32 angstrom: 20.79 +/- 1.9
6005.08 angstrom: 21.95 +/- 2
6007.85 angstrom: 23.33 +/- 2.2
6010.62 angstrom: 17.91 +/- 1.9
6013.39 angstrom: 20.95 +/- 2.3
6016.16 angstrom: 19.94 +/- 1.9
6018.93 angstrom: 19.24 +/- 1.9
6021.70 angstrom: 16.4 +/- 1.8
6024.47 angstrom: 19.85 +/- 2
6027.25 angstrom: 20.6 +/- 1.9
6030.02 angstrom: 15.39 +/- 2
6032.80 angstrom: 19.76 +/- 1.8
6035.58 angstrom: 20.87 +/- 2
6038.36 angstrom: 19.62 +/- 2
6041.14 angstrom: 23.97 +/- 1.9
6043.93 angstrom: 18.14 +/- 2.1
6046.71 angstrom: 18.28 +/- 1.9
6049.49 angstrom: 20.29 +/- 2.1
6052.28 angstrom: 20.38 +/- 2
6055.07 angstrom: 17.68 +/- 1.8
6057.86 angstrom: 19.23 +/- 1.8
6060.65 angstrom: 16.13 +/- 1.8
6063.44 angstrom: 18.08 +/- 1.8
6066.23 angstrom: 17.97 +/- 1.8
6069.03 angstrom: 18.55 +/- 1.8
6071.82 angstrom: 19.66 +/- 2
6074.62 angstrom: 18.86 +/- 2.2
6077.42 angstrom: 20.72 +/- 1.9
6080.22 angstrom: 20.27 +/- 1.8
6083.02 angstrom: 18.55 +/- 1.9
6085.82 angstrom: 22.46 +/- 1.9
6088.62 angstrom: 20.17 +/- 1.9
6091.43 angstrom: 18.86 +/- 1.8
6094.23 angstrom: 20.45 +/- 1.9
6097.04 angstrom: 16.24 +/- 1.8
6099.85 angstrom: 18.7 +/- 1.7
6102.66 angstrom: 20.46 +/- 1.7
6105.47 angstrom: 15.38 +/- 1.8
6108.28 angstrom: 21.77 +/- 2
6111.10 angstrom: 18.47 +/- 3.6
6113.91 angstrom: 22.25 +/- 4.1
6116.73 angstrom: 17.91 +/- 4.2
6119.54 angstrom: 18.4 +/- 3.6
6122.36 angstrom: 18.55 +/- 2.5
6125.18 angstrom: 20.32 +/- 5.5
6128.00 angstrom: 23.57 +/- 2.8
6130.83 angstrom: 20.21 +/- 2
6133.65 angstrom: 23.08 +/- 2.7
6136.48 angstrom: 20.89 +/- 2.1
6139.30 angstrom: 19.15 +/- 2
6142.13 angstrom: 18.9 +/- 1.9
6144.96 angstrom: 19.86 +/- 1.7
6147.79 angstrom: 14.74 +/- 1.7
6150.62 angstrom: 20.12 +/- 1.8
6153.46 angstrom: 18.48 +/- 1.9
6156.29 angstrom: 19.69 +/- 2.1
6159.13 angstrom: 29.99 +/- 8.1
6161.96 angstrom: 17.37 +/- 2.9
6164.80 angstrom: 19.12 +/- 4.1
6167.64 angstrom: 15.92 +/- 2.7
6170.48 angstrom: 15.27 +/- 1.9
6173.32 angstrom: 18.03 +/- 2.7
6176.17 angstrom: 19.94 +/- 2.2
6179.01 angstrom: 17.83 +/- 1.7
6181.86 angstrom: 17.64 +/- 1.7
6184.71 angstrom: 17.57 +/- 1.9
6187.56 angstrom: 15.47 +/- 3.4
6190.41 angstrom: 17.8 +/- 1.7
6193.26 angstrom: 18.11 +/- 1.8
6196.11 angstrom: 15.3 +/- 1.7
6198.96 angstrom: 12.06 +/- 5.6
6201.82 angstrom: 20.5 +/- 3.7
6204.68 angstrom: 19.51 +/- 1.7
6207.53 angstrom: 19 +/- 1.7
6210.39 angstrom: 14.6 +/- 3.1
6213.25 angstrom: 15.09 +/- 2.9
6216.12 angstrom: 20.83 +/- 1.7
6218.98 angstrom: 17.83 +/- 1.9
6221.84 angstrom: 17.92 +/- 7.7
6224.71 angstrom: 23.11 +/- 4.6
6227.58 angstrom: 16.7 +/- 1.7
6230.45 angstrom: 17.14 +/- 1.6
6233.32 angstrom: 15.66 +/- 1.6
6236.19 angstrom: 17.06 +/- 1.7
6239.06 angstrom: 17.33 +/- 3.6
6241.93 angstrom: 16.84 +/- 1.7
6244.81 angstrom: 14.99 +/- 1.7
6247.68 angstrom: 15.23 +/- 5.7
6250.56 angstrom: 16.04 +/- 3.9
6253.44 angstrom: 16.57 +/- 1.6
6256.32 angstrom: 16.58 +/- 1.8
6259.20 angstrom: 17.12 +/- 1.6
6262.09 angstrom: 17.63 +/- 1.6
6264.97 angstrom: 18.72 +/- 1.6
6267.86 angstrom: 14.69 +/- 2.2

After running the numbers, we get 1.6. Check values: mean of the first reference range 19.6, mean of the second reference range 19.7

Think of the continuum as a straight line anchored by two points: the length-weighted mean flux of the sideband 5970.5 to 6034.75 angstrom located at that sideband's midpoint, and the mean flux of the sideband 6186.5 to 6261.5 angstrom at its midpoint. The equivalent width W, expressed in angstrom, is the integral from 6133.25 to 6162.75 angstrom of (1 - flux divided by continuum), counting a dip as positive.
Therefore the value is -4.0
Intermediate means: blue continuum 19.1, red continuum 17.1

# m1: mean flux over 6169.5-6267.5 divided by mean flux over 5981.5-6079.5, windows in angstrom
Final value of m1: 0.9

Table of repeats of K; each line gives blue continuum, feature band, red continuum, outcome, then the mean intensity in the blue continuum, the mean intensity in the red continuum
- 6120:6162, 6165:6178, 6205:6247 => 1.24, 20.4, 17.5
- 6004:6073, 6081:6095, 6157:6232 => -0.85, 19.4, 18.1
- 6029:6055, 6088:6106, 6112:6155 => 0.90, 19.6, 19.7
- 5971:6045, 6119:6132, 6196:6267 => -1.53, 19.3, 17.2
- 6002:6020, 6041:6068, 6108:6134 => 2.24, 20.6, 20.3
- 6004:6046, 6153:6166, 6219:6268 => -2.14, 19.8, 17.1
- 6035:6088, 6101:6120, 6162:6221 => -0.61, 19.4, 17.4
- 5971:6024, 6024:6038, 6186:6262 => -0.34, 19.1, 17.1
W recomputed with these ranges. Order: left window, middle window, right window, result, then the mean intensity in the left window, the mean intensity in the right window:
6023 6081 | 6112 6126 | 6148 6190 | -0.4 angstrom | 19.2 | 18.6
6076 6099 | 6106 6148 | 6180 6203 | -3.0 angstrom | 19.7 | 16.8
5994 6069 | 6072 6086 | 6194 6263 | -0.9 angstrom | 19.2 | 17.1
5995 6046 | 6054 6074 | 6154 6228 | 1.0 angstrom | 19.6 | 18.2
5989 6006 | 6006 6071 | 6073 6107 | -0.8 angstrom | 18.8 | 19.3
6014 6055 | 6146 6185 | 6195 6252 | -1.9 angstrom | 19.5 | 17.1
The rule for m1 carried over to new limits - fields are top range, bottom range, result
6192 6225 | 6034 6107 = 0.92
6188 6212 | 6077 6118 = 0.87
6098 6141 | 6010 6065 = 1.04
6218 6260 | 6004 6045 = 0.86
